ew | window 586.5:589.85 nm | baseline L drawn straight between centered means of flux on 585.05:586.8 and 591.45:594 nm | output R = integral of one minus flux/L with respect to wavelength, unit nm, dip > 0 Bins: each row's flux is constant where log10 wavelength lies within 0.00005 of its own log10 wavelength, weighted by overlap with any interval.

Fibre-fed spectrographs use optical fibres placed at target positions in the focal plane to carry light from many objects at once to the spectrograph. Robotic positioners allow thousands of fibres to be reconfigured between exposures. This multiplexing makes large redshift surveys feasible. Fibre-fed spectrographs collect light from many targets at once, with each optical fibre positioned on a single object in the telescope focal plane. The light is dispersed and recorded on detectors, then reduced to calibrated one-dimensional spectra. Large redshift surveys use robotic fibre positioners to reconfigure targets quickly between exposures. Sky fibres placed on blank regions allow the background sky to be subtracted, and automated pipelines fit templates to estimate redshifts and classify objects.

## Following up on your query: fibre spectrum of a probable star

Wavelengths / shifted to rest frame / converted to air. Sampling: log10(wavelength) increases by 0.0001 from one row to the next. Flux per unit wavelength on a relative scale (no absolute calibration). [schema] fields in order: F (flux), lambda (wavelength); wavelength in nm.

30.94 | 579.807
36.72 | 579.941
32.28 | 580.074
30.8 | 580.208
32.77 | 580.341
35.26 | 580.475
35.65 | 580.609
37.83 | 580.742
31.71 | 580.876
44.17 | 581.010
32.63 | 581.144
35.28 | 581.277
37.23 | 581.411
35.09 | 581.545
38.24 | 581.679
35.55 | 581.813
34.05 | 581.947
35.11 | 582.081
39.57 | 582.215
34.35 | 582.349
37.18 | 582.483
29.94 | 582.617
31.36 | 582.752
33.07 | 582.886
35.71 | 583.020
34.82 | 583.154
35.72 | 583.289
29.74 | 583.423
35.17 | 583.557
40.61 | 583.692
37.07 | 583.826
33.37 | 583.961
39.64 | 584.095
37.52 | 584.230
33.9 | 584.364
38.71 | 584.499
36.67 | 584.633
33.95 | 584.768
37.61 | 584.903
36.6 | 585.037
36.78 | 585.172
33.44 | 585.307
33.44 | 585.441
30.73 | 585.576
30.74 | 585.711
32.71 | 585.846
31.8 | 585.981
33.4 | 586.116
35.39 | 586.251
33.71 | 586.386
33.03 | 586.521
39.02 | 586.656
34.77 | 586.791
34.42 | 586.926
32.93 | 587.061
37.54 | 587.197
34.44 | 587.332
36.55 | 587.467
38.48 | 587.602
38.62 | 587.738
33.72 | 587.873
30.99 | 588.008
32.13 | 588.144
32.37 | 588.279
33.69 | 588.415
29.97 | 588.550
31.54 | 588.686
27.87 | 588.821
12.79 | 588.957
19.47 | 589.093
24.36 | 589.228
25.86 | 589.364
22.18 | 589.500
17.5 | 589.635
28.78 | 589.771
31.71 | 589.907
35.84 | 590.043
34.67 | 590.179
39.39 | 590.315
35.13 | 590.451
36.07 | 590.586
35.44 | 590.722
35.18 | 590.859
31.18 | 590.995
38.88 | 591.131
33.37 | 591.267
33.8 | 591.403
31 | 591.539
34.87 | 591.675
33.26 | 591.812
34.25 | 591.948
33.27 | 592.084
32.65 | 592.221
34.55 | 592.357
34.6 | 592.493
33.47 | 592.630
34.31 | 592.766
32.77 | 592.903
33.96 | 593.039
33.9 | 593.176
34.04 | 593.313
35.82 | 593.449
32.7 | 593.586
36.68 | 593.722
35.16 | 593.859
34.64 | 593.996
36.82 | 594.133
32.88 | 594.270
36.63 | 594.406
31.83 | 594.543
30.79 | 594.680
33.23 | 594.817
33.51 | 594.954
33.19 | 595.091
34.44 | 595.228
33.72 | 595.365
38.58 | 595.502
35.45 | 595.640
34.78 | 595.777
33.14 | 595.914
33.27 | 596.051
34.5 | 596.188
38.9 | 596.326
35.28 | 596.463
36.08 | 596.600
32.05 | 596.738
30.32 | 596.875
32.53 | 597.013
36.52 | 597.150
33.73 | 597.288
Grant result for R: 0.33 nm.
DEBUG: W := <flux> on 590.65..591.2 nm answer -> 35.1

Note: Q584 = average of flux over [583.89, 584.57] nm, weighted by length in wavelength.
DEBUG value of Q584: 36.6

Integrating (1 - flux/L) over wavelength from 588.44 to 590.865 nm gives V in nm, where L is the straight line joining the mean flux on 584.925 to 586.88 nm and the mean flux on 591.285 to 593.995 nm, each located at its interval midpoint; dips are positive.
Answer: 0.36 nm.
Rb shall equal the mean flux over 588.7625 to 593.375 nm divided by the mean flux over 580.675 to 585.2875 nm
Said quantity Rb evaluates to 0.9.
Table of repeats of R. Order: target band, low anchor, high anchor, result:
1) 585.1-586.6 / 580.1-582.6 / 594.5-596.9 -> 0.08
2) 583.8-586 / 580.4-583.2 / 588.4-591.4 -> -0.11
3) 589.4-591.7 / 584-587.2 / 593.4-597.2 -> 0.14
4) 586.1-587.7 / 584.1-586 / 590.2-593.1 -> -0.03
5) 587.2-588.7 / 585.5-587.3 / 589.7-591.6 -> 0.00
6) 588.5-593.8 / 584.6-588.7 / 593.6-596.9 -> 0.40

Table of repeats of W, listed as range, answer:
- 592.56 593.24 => 33.7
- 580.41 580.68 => 35.5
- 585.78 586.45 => 33.4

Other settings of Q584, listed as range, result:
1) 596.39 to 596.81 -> 34.5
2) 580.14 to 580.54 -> 32.9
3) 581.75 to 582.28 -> 36.1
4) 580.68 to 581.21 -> 36.5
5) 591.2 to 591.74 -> 33.3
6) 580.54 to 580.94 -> 35.1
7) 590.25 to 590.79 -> 36.6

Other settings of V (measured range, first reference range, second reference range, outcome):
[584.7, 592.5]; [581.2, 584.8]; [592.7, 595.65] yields 0.512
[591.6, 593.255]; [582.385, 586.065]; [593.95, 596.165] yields 0.025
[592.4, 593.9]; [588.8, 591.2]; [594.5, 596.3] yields -0.099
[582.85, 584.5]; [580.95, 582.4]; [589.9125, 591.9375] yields 0.018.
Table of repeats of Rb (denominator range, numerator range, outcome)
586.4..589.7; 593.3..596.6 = 1.13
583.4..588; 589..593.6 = 0.92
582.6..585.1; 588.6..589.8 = 0.66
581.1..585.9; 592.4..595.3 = 0.97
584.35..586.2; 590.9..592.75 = 0.99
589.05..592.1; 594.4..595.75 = 1.08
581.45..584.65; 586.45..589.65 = 0.87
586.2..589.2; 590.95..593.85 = 1.05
